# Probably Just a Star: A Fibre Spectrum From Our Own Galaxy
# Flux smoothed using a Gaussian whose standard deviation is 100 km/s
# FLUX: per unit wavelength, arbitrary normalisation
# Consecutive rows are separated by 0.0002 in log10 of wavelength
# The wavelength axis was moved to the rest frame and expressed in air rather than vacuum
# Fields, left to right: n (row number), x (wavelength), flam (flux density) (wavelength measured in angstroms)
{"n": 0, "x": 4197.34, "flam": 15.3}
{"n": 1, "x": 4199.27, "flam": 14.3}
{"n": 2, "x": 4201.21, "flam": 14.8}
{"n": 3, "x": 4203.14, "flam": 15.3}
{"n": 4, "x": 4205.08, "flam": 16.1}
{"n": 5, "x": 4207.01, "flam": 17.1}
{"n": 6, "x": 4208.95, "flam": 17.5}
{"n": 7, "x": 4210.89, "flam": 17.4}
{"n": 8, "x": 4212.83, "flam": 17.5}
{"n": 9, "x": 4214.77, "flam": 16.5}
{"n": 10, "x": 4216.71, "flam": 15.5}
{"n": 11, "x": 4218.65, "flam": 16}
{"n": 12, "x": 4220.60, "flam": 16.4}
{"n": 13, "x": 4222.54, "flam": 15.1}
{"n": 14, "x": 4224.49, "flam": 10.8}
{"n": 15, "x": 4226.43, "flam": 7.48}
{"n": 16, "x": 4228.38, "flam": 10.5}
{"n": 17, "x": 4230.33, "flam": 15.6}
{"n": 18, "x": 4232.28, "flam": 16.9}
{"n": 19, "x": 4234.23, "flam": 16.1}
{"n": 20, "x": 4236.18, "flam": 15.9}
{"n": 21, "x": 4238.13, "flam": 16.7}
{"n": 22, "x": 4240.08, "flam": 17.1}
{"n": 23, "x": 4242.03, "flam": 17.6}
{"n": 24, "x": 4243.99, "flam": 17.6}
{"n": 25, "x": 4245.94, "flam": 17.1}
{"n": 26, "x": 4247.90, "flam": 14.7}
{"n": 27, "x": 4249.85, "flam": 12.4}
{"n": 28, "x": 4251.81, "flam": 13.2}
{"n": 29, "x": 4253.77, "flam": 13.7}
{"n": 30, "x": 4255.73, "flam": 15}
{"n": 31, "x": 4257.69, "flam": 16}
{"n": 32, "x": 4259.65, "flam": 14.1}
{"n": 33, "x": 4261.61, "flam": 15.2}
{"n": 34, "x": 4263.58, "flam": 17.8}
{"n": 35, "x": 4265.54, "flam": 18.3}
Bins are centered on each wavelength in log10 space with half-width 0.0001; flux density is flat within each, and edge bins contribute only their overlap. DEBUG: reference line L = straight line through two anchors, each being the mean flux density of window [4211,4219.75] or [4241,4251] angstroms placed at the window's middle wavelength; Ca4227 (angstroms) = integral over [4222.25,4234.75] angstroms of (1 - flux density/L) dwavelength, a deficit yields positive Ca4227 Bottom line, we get 2.46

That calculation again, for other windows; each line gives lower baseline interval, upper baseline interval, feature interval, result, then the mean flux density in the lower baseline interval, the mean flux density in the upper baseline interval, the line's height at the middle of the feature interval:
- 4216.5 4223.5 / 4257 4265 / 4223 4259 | 2.6 angstroms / 15.8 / 15.9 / 15.8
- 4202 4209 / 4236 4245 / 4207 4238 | 2.9 angstroms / 16.3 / 17.1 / 16.7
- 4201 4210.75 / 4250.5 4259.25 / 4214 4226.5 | 1.1 angstroms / 16.4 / 14.4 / 15.8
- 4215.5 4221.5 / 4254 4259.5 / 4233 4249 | -1.2 angstroms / 16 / 15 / 15.4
